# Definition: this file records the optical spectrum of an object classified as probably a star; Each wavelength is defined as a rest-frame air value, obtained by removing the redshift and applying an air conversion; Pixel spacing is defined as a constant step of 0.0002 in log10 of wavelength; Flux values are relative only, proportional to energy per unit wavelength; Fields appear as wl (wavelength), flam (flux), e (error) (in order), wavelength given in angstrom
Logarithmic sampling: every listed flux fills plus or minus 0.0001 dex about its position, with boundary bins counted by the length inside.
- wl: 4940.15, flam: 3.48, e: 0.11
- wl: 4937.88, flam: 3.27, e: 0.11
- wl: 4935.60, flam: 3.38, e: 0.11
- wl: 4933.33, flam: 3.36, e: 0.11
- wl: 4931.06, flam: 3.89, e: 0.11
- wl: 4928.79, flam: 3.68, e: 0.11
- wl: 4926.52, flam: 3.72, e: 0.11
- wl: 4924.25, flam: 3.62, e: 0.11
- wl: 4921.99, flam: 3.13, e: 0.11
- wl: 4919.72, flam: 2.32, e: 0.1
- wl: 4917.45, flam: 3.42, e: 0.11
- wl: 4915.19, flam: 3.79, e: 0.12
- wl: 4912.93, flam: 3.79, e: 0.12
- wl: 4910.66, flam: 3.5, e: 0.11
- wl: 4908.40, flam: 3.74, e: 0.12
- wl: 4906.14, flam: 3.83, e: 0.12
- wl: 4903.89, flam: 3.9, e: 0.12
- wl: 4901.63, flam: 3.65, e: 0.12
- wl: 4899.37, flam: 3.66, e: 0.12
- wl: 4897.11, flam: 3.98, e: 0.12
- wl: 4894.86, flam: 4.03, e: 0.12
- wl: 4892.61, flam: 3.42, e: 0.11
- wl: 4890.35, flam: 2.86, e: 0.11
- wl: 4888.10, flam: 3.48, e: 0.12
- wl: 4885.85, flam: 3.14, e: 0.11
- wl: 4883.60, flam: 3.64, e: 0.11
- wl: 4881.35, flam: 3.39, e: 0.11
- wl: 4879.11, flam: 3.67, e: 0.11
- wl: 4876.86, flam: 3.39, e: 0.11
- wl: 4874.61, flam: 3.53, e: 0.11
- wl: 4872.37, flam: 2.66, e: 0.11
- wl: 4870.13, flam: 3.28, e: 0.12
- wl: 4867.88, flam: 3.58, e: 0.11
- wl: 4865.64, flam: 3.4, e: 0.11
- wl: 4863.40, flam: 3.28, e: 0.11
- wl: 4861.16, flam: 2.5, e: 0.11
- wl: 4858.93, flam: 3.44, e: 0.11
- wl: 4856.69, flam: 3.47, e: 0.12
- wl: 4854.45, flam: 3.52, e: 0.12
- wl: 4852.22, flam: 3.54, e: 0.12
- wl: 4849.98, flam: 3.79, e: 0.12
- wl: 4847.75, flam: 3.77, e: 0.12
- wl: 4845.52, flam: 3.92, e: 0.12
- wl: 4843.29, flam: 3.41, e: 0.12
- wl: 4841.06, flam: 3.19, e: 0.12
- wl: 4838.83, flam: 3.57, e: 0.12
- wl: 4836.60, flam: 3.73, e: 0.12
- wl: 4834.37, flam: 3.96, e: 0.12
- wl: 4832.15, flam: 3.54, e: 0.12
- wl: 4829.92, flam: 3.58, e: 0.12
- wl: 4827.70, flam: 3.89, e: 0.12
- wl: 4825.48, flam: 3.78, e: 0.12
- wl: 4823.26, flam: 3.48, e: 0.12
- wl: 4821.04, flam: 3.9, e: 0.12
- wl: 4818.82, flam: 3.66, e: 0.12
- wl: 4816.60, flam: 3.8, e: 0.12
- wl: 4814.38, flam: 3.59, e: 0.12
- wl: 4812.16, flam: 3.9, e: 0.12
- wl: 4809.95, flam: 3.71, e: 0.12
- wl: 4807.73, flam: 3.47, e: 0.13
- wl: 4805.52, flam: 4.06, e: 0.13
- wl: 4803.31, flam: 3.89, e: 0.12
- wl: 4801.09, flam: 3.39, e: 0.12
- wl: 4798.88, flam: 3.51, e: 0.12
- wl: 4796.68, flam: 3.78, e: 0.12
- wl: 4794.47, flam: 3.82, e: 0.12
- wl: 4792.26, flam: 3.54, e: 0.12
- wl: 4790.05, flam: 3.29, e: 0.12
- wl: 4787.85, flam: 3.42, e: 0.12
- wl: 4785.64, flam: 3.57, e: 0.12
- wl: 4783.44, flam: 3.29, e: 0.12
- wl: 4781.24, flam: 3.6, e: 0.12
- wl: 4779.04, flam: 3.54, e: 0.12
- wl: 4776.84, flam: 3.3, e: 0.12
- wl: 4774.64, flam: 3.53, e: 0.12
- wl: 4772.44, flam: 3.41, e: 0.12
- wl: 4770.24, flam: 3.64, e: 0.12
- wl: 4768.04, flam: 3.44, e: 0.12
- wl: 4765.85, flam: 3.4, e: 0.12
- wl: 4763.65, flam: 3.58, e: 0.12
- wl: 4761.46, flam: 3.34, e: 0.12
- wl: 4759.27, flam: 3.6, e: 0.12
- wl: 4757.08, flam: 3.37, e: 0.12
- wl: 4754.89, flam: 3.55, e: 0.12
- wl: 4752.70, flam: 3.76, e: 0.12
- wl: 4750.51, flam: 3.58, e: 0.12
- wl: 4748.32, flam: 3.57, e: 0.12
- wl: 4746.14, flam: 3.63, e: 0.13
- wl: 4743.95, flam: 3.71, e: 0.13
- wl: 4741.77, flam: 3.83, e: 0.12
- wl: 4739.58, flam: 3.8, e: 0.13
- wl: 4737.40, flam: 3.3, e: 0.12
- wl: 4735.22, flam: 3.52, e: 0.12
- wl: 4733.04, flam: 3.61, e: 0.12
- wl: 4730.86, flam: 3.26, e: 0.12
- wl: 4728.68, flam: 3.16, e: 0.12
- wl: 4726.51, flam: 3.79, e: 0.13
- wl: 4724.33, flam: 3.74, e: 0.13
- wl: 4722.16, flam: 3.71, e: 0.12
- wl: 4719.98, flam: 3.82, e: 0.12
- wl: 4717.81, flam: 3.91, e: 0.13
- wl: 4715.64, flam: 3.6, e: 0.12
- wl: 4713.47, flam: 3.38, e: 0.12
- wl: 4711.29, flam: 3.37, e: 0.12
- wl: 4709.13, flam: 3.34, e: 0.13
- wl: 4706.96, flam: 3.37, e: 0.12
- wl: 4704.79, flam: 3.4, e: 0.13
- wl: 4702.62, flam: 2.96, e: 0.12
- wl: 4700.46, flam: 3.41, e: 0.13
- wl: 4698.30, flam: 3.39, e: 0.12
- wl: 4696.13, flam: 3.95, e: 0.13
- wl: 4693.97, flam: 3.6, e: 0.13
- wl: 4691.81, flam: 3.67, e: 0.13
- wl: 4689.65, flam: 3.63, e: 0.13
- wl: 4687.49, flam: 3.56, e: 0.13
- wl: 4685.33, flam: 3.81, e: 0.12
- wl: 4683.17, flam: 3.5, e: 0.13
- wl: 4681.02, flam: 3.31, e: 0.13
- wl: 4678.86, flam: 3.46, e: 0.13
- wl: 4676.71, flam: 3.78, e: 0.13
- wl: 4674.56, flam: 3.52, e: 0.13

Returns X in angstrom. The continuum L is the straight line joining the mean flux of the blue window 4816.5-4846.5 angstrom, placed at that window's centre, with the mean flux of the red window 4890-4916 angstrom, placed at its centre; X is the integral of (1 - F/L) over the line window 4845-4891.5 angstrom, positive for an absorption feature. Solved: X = 3.8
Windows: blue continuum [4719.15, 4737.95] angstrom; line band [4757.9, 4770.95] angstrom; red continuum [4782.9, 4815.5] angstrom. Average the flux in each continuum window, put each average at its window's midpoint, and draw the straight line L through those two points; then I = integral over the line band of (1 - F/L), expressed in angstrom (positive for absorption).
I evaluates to 0.34 angstrom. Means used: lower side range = 3.55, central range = 3.49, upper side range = 3.62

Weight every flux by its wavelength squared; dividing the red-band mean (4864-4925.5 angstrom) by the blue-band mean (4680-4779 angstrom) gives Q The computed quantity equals 1.1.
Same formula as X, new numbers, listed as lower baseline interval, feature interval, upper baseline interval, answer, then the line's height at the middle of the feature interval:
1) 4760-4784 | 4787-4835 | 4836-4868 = -2.9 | 3.47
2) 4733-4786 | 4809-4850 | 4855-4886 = -3.5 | 3.4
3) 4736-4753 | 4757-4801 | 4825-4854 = 1.8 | 3.65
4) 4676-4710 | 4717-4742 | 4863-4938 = -0.8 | 3.5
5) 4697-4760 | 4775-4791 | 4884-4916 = 0.6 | 3.56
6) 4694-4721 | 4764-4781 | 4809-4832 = 0.7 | 3.63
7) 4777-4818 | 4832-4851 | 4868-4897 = -0.8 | 3.5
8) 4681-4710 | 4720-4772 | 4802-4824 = 0.6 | 3.61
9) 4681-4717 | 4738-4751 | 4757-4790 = -0.7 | 3.48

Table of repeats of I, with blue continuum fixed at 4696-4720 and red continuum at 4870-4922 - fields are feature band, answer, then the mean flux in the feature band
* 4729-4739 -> 0.1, 3.42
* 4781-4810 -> -1.0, 3.59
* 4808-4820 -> -0.8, 3.71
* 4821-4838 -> -1.2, 3.72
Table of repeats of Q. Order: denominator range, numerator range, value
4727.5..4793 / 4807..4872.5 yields 1.05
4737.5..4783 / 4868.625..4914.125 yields 1.05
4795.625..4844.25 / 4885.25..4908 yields 1.01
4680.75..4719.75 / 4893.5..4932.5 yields 1.12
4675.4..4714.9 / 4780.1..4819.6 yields 1.08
